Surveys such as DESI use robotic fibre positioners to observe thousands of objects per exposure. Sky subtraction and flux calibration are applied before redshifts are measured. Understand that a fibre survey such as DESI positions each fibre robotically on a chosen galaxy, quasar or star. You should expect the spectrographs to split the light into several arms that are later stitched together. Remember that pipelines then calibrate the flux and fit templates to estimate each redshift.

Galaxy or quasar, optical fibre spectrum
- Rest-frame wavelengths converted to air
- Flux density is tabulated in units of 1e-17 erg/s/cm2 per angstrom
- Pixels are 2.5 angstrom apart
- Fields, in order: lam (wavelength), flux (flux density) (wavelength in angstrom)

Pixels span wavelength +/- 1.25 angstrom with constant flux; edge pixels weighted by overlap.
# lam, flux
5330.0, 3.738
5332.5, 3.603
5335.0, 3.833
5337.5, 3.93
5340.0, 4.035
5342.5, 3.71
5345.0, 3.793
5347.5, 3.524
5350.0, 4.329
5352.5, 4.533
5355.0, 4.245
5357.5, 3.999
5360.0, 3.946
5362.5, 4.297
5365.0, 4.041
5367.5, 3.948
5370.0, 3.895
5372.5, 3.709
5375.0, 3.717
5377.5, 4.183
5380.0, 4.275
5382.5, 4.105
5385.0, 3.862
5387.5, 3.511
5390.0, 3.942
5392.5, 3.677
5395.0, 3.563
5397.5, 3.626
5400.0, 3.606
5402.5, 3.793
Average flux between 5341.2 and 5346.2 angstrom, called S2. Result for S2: 3.75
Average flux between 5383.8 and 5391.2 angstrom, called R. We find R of 3.77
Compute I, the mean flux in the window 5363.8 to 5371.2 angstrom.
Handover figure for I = 3.96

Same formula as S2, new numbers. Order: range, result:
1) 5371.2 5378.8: 3.87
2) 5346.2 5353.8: 4.13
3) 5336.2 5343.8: 3.89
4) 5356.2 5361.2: 3.98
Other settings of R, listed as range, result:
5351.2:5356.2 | 4.39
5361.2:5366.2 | 4.17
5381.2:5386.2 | 3.99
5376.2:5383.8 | 4.18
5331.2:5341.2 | 3.85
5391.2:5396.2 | 3.62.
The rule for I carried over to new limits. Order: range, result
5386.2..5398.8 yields 3.66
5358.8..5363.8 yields 4.12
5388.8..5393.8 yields 3.81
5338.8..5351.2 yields 3.88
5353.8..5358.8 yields 4.12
